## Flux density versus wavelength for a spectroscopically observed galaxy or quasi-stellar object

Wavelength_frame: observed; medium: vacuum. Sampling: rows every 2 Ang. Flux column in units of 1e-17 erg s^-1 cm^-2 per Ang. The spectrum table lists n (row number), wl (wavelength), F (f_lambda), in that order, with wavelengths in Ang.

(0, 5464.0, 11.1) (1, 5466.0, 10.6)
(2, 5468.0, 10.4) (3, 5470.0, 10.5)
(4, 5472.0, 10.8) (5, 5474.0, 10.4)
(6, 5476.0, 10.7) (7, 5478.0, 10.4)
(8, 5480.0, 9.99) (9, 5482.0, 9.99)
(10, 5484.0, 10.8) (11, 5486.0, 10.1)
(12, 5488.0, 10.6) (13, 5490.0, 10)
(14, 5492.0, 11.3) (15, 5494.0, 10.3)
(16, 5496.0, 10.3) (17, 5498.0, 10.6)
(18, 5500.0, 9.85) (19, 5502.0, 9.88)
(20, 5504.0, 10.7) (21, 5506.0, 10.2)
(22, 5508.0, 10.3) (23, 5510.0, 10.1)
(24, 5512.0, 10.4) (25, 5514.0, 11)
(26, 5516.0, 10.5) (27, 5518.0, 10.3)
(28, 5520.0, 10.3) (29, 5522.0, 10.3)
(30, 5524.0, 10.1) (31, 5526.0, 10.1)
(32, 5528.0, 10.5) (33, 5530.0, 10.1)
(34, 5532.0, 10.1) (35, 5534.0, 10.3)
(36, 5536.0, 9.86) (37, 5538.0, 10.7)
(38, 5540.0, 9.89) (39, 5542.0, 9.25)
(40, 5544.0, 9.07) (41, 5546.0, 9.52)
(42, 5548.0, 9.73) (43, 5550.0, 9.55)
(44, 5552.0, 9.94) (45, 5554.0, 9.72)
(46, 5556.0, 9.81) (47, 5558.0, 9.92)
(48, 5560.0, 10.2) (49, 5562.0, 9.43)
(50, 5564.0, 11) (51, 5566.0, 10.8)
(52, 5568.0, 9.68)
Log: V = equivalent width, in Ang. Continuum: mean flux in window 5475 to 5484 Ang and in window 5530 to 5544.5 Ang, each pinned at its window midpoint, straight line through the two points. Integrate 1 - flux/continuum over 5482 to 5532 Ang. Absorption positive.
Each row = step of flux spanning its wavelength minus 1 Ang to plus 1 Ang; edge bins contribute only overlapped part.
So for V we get -1.0 Ang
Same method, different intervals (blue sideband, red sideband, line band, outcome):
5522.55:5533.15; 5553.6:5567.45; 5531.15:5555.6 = 0.9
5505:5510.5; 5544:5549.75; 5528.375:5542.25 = -0.5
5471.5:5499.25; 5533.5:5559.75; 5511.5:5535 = -0.7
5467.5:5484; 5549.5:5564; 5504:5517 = -0.3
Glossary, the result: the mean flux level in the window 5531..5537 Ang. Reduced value 10.1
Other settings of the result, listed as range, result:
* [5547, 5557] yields 9.75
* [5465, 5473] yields 10.6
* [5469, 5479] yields 10.6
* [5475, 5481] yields 10.4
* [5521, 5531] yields 10.2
